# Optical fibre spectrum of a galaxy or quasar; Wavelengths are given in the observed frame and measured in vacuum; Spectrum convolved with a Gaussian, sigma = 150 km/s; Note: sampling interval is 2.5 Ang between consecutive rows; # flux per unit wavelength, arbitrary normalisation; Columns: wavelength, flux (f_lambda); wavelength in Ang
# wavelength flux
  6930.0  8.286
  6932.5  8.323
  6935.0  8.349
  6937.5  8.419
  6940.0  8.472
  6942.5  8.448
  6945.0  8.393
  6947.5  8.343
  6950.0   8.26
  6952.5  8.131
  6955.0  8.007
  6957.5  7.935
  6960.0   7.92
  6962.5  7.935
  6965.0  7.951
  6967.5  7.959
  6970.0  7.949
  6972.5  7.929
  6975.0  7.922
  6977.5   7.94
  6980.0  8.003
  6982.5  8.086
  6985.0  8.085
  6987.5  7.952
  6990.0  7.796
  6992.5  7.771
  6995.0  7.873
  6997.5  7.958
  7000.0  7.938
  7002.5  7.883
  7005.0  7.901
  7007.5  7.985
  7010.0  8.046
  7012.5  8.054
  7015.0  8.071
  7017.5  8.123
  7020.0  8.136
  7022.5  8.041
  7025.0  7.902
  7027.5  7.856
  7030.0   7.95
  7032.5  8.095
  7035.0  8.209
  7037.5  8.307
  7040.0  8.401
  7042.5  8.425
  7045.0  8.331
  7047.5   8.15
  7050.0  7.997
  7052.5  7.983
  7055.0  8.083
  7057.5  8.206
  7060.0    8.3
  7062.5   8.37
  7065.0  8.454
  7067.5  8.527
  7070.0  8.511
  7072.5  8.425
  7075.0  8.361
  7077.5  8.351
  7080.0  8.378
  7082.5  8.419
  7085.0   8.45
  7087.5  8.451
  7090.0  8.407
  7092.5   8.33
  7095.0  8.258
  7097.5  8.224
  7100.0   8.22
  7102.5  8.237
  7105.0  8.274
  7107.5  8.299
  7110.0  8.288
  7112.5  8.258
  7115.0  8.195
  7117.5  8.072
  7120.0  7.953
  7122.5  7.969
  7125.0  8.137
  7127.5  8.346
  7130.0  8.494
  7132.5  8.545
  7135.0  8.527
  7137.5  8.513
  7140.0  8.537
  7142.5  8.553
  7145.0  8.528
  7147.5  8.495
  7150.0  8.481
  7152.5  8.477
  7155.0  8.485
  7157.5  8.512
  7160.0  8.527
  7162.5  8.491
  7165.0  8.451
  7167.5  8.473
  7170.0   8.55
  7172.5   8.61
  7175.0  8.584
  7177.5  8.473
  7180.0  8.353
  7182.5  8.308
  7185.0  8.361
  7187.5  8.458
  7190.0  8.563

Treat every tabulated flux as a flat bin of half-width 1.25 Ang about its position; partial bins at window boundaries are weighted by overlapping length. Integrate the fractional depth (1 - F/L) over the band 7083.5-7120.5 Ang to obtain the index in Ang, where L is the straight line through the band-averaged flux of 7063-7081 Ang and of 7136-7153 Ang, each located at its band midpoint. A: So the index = 0.85 Ang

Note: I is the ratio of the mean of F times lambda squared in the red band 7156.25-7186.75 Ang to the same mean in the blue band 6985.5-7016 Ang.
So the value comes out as 1.1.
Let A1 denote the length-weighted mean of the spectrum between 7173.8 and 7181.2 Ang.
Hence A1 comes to 8.47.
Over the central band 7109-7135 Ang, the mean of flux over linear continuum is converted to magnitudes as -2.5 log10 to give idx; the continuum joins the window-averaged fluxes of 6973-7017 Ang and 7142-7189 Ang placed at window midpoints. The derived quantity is 0.01 mag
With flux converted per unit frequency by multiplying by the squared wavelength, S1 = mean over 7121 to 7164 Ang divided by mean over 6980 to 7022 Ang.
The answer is 1.10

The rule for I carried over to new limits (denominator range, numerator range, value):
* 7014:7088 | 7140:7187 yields 1.06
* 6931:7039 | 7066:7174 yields 1.08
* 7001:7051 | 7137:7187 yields 1.09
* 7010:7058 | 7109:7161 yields 1.06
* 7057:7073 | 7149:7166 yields 1.04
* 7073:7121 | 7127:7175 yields 1.04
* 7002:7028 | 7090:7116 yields 1.06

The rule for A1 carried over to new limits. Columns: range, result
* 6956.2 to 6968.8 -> 7.94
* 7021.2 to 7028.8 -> 7.93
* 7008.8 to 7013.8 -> 8.05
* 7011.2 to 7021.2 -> 8.1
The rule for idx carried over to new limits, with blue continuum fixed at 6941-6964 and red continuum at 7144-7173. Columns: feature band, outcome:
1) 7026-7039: 0.027 mag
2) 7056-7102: 0.000 mag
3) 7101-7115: 0.020 mag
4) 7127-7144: -0.006 mag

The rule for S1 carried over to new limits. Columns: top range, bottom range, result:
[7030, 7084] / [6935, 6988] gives 1.05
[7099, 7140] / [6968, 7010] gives 1.08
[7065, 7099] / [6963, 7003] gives 1.09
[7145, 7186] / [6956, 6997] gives 1.13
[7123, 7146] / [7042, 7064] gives 1.05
